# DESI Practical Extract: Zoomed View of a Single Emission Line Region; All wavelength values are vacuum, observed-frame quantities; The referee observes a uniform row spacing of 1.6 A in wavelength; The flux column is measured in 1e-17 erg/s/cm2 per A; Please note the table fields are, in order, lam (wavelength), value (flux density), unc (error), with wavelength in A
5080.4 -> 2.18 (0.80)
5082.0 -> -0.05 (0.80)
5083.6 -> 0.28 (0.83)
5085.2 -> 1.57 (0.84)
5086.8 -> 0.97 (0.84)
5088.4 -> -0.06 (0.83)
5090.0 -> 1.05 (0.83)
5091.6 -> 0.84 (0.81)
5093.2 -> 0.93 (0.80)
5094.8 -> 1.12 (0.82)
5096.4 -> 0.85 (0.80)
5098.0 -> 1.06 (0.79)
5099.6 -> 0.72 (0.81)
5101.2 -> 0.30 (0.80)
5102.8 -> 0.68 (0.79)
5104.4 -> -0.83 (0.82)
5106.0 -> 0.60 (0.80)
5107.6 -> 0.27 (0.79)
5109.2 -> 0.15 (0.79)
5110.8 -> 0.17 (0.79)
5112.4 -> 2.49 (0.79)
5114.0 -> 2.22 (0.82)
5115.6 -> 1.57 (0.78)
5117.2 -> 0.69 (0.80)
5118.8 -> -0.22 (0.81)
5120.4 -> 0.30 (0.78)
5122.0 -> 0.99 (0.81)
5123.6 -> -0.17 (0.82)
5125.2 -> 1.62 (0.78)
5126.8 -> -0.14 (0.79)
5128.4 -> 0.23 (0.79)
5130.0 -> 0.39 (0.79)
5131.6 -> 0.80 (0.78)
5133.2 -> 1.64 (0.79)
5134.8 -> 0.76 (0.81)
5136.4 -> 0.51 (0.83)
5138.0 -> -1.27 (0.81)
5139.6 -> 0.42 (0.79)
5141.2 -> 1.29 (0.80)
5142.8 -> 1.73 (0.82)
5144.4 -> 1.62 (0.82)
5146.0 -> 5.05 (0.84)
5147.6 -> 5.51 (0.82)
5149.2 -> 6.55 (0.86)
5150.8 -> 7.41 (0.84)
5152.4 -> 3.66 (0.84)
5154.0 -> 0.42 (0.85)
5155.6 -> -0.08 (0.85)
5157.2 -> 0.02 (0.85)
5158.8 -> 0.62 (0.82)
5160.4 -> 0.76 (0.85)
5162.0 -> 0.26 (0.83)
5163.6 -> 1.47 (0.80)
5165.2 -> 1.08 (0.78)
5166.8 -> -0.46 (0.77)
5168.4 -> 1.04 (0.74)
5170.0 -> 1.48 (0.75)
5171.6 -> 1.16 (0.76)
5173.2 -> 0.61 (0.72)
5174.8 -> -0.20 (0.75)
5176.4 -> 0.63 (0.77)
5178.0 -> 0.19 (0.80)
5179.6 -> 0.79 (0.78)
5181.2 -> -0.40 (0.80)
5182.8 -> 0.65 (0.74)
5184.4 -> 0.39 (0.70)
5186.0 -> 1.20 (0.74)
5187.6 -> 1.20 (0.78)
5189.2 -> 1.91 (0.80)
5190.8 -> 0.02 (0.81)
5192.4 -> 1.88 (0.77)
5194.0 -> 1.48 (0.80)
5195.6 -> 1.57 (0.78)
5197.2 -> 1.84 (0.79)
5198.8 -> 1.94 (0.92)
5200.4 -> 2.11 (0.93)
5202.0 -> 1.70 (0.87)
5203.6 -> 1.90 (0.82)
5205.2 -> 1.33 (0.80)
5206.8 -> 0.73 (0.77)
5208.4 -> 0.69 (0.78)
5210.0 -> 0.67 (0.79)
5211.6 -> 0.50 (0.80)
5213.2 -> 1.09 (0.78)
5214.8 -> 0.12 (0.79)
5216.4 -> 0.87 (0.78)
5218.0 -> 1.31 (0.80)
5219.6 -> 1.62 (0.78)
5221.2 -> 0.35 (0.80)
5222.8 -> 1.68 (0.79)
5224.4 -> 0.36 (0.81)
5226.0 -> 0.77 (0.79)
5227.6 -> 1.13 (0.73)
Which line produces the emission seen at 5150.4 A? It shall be [O II]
